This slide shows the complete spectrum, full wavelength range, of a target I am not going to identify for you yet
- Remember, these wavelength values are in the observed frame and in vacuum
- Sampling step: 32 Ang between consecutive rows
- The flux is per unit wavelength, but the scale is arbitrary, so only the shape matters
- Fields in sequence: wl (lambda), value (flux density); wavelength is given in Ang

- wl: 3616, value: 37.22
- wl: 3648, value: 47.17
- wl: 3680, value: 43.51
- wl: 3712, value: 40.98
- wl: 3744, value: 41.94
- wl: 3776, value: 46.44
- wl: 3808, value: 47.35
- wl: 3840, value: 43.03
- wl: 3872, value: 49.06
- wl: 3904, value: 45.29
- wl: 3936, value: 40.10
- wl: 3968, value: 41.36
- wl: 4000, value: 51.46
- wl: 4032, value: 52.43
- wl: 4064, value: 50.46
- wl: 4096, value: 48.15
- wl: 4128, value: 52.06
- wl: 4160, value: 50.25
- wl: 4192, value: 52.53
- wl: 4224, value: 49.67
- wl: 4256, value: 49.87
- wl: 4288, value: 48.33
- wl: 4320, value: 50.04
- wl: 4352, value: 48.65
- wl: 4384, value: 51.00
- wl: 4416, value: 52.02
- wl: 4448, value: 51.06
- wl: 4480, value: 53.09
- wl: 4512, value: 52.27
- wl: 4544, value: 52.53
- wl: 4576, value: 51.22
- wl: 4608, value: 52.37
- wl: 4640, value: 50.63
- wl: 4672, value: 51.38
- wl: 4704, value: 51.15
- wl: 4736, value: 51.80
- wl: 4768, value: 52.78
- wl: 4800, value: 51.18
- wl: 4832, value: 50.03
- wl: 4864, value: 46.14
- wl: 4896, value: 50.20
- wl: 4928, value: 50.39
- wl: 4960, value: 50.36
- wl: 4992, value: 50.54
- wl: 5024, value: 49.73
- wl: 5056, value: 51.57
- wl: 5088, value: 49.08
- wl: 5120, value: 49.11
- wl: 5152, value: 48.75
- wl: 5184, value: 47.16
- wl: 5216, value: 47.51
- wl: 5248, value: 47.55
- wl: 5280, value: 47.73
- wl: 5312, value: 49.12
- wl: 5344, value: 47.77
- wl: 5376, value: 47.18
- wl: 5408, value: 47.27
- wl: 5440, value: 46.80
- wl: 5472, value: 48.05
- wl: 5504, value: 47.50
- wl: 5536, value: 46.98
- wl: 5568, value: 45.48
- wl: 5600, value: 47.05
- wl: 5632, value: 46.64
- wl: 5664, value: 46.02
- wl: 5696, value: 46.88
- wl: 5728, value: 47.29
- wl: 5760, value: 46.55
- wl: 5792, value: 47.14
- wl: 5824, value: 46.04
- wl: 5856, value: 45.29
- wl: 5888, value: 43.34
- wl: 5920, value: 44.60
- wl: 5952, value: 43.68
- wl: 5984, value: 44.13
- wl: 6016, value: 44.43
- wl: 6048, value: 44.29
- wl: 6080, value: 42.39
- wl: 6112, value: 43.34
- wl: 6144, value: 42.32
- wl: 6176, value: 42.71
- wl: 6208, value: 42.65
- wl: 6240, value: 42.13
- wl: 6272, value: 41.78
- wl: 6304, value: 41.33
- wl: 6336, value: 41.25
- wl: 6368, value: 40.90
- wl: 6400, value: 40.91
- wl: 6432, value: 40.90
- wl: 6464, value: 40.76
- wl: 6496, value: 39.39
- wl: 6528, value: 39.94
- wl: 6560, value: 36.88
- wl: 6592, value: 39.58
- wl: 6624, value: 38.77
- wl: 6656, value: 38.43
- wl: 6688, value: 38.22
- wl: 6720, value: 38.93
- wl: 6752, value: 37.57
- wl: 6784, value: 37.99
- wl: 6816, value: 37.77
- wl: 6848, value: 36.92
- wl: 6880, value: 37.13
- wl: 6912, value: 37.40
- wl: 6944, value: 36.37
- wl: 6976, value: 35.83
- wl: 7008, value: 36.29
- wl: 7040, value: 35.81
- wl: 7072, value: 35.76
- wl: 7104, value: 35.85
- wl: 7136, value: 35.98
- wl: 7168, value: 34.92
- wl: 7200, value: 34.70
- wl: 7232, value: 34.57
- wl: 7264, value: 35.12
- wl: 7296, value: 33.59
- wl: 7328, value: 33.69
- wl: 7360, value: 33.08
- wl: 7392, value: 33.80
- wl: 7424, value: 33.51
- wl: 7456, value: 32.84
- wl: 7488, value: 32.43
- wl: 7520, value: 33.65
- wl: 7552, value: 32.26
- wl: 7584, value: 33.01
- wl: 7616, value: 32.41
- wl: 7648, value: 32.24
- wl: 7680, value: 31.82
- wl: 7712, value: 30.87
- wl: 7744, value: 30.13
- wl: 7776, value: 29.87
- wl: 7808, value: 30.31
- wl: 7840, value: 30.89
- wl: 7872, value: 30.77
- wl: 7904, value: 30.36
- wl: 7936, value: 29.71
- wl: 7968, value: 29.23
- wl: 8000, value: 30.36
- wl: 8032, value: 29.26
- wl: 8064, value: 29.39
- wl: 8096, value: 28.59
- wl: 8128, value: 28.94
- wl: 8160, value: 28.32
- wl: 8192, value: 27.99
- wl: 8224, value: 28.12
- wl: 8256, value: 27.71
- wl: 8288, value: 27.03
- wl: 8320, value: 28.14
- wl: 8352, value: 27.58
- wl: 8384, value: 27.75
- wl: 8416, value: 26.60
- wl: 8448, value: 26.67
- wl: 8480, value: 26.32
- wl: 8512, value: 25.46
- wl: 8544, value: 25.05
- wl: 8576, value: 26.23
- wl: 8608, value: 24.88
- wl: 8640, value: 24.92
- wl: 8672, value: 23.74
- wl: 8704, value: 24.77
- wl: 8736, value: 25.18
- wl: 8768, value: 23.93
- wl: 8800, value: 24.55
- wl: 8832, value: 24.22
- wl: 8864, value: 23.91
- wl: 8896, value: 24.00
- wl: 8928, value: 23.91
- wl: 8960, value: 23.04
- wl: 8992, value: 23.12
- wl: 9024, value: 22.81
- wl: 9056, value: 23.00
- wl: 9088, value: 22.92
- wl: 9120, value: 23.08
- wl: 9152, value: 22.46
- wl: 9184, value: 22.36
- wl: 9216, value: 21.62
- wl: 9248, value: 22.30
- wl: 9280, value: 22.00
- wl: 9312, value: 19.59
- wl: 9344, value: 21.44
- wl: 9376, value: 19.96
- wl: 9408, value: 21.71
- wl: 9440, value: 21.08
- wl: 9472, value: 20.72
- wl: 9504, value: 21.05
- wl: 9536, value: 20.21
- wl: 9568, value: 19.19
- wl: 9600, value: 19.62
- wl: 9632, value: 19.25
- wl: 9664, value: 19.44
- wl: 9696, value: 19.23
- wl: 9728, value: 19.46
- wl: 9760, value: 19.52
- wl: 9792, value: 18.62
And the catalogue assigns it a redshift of 0.000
